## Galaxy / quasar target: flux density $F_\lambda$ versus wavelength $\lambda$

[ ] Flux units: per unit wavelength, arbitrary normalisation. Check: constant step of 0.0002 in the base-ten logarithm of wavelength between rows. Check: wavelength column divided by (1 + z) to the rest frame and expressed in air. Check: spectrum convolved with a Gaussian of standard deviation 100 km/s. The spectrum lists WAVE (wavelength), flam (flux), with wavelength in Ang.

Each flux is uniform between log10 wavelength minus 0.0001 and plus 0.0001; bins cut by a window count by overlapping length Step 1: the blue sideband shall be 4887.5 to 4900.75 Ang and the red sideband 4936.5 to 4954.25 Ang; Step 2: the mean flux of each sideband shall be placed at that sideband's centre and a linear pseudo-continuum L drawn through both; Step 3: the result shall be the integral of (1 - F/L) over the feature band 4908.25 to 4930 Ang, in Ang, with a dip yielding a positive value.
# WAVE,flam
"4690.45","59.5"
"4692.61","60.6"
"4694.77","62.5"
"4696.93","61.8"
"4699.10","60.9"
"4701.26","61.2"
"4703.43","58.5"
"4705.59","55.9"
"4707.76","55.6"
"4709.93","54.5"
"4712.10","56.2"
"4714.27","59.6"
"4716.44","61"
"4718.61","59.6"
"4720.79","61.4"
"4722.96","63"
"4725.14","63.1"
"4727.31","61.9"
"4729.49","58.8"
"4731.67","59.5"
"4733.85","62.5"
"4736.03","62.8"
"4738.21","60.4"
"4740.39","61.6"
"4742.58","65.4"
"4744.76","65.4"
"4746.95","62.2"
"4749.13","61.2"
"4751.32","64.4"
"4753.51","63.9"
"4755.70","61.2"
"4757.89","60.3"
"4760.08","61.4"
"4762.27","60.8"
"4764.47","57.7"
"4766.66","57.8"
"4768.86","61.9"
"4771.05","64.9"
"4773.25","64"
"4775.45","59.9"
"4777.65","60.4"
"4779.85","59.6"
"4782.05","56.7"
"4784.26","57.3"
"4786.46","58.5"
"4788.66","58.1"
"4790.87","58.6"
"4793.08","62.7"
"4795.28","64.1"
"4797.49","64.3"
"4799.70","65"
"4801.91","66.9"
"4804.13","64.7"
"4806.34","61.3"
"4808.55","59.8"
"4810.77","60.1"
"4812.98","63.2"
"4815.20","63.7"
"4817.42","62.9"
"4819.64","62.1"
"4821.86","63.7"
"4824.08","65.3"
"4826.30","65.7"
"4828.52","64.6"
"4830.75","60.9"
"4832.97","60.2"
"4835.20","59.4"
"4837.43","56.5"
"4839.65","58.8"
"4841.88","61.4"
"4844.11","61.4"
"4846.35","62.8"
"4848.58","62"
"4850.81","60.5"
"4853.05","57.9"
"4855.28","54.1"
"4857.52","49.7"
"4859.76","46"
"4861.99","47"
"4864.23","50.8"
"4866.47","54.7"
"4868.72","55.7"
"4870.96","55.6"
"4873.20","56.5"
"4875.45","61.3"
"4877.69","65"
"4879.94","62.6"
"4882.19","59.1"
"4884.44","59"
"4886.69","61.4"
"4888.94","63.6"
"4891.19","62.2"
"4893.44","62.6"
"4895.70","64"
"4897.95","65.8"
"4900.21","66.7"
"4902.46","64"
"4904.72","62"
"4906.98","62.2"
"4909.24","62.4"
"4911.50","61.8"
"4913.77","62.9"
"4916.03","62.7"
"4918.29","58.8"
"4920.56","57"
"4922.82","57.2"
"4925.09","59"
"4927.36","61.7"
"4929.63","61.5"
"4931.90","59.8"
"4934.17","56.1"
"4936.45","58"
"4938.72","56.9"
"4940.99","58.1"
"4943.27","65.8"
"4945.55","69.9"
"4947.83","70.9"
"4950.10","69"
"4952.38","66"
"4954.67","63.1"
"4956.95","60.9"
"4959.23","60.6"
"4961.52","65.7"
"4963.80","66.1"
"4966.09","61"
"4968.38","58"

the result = 1.3 Ang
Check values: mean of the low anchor 64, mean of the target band 60.4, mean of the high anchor 64.7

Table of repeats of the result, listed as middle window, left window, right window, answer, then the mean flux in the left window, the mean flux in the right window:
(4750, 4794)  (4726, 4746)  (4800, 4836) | 1.3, 62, 62.9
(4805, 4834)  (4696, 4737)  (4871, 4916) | -0.6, 59.9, 62.2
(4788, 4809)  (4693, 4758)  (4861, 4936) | -0.8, 60.9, 60.1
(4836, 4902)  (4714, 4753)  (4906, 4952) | 3.1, 62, 61.7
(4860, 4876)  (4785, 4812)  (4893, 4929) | 2.1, 62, 61.9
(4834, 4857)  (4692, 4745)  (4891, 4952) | 0.9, 60.5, 62.2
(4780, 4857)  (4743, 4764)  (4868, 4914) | 1.0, 62.3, 61.8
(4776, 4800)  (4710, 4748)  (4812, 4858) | 0.3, 61.2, 60.9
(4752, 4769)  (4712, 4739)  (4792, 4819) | 0.4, 60.9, 63.2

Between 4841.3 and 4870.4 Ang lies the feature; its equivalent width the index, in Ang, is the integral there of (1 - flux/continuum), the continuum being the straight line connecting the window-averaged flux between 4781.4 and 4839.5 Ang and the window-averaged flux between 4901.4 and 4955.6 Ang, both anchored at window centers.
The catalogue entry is 2.9 Ang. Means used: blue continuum 61.8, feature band 55.6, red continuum 61.9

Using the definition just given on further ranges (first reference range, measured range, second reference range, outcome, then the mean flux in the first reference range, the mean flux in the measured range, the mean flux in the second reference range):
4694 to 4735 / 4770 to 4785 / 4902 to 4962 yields 0.00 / 59.9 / 60.4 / 61.9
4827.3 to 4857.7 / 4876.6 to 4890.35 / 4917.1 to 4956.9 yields -0.29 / 59.6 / 61.8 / 61.7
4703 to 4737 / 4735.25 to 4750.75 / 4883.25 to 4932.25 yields -0.74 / 59.6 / 62.8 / 61.8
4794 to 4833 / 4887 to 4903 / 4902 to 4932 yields -0.67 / 63.3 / 64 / 60.9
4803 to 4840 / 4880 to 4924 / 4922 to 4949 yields -0.26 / 62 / 61.9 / 61.3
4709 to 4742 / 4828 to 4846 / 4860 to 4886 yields -0.85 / 60.5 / 60.3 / 56.7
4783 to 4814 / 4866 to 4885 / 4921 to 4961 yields 0.89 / 61.7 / 58.9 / 62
